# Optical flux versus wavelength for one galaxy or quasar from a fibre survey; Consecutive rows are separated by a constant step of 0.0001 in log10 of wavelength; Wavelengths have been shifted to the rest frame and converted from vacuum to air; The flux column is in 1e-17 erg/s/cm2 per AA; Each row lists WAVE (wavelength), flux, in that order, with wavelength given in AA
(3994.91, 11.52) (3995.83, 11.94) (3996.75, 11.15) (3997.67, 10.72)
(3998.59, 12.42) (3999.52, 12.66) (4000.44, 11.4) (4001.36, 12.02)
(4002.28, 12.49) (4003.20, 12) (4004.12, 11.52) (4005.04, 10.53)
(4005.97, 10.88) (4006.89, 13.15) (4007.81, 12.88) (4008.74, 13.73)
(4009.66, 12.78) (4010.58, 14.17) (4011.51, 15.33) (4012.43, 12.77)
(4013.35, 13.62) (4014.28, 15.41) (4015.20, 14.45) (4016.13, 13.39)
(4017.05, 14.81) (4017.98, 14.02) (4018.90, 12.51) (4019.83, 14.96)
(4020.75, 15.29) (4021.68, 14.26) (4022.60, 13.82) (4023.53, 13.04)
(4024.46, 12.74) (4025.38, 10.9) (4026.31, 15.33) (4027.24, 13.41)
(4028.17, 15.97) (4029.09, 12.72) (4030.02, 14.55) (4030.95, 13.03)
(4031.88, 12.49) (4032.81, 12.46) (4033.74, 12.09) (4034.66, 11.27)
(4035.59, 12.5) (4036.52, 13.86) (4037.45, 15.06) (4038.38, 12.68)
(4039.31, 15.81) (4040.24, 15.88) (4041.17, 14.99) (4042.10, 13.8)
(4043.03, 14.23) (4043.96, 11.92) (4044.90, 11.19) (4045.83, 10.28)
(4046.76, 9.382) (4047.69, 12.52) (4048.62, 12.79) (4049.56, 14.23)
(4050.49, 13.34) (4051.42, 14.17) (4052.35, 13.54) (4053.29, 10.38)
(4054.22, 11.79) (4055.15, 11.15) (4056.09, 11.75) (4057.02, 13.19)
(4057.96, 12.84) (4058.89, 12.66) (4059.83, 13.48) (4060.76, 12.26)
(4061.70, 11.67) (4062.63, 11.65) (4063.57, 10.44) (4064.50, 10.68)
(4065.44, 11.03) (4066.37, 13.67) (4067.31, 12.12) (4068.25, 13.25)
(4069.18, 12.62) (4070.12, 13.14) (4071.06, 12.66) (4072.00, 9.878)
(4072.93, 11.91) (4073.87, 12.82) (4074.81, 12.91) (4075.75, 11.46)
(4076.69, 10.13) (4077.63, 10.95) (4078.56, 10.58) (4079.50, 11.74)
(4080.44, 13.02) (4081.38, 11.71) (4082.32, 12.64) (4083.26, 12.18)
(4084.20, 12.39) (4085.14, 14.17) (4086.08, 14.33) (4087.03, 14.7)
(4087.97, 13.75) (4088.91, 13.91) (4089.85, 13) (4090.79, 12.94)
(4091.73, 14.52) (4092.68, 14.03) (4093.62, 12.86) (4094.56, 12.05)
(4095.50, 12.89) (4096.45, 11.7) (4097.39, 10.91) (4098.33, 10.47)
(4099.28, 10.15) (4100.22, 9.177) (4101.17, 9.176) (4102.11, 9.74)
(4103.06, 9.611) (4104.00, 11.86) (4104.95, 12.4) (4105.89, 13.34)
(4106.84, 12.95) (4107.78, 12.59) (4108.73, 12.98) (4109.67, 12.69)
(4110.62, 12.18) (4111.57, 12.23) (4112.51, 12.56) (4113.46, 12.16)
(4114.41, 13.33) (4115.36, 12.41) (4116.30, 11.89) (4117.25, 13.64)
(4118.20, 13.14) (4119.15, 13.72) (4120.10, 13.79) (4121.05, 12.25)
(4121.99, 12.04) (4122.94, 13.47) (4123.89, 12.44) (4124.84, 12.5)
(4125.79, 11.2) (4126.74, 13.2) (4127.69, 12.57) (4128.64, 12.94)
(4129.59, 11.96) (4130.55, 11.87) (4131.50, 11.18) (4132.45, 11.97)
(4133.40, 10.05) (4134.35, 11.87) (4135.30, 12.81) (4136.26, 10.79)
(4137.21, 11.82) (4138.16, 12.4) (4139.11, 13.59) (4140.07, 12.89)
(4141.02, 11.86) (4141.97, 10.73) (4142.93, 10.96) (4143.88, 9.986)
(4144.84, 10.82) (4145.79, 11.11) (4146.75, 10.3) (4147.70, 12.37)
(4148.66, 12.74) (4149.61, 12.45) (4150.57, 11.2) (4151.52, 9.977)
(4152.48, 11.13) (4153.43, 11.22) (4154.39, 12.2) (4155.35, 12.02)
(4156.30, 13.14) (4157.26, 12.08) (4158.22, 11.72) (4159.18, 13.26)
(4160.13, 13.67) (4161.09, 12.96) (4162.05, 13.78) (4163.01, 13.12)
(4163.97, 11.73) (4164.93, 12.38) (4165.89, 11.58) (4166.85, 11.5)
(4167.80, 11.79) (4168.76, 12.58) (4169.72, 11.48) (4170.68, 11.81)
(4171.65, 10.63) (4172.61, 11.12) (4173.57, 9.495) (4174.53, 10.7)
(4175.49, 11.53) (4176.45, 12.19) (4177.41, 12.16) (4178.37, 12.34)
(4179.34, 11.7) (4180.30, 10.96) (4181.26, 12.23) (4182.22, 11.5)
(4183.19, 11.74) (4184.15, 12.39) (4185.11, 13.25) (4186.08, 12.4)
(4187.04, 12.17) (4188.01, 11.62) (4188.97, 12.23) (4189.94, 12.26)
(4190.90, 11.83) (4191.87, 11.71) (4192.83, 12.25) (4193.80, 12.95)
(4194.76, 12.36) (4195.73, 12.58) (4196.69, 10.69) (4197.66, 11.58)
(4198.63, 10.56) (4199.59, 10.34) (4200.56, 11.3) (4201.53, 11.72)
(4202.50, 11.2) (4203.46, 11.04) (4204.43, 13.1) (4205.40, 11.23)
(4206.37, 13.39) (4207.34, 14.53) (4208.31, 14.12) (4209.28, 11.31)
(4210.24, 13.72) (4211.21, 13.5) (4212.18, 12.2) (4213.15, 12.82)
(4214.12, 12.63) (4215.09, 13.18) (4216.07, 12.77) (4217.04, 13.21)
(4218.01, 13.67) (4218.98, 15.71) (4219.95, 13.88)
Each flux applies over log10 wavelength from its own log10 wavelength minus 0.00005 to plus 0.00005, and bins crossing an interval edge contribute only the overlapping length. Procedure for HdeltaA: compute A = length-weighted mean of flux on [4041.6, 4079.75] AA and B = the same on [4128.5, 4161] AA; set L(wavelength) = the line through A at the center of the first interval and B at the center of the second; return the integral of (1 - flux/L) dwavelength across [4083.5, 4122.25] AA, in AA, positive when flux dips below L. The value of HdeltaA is -1.63 AA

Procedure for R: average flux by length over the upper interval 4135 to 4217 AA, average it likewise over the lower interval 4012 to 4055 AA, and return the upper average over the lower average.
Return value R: 0.9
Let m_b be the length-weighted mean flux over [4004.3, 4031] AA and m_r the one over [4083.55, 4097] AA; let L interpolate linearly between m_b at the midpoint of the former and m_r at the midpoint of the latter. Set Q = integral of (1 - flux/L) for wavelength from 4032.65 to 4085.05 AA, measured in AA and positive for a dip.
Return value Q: 4.02 AA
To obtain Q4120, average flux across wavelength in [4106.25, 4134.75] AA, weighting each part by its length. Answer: 12.5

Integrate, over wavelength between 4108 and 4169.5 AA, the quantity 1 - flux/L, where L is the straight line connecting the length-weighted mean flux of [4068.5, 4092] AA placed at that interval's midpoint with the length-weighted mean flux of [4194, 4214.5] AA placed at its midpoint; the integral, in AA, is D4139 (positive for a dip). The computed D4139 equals 1.10 AA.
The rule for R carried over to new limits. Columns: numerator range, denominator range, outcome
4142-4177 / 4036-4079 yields 0.94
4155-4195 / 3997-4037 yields 0.92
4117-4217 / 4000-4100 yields 0.95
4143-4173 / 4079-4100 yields 0.93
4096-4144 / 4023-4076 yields 0.94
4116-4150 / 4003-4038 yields 0.90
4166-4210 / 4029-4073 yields 0.94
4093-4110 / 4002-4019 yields 0.87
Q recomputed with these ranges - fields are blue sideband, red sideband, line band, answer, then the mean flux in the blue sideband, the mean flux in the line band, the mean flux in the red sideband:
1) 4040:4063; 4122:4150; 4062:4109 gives 0.7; 12.6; 12.1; 11.9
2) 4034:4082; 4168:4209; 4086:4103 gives 0.2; 12.4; 12.1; 11.9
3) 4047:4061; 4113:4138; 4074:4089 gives 0.0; 12.6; 12.5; 12.3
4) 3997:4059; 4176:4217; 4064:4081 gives 1.2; 13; 11.9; 12.2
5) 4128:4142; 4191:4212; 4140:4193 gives 1.0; 12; 11.8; 12.1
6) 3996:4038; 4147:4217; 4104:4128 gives -0.4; 13.1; 12.7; 12.1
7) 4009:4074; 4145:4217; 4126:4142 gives 0.4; 13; 12.1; 12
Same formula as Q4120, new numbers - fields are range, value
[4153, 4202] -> 11.9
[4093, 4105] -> 11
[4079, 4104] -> 12.2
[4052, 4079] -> 11.9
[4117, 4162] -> 12.1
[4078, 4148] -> 12.2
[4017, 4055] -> 13.2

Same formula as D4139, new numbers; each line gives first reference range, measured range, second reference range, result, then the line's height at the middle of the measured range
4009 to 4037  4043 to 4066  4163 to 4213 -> 2.1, 13.3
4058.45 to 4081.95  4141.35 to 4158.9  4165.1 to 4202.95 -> 0.4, 11.8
